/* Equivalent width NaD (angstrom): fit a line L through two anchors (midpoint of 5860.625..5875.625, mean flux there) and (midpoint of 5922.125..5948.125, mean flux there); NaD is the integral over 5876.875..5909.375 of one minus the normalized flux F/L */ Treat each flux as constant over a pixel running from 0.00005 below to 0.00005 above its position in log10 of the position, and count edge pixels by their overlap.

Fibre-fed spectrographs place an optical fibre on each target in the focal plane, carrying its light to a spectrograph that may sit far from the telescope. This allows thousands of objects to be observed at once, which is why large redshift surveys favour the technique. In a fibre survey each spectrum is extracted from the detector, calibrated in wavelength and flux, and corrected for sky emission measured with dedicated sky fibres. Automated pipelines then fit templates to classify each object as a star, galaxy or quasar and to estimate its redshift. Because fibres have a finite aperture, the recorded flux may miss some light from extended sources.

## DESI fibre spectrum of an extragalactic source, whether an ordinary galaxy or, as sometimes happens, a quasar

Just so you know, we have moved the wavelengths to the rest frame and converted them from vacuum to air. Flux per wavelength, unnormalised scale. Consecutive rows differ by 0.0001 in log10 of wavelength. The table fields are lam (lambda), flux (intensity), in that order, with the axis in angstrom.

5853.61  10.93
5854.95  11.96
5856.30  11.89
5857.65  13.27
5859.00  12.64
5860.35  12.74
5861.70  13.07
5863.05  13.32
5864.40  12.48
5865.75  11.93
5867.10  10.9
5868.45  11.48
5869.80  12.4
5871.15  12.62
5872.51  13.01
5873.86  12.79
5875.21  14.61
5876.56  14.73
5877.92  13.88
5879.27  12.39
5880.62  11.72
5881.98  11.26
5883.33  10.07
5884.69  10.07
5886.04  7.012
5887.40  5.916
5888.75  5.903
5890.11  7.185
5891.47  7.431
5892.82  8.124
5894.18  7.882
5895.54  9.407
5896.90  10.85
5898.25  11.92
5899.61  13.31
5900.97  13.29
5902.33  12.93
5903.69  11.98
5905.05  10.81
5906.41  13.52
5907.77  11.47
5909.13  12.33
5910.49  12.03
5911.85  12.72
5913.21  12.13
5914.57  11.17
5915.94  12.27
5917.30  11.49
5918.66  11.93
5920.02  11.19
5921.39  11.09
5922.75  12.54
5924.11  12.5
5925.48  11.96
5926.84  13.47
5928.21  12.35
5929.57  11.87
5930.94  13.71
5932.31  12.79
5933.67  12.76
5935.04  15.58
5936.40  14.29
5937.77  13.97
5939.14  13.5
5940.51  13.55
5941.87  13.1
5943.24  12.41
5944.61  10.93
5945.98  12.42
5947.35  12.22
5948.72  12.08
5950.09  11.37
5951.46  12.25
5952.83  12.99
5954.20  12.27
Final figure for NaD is 5.7 angstrom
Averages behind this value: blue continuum 12.6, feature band 10.5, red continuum 12.9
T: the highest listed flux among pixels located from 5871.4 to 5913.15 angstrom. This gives 14.73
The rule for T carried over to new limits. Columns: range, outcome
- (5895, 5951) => 15.58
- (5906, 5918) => 13.52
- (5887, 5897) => 10.85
